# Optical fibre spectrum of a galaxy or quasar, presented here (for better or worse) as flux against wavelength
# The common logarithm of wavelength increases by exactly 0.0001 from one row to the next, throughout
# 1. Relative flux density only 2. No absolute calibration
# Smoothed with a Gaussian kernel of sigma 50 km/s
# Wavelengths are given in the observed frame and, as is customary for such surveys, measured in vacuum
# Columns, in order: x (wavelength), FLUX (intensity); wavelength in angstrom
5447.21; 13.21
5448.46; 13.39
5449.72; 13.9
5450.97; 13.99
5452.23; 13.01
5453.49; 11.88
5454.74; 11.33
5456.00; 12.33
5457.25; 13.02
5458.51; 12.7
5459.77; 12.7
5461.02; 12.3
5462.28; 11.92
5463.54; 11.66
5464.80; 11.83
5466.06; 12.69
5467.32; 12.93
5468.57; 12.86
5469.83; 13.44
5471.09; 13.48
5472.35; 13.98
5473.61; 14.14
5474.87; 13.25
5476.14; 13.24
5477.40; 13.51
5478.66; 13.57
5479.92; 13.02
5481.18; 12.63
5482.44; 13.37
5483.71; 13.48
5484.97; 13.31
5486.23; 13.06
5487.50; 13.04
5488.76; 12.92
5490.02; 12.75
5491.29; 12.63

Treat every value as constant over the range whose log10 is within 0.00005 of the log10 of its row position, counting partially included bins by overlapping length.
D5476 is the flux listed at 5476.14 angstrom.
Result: 13.24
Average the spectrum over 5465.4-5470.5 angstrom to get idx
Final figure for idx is 13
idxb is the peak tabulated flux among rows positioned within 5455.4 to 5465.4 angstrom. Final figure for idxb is 13.02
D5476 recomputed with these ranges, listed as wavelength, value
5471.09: 13.48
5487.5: 13.04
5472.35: 13.98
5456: 12.33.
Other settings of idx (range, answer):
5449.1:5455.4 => 12.8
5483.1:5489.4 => 13.2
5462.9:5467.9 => 12.3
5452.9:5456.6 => 11.8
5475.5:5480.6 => 13.3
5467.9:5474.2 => 13.6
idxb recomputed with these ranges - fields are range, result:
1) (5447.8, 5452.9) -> 13.99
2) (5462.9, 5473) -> 13.98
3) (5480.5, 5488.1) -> 13.48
